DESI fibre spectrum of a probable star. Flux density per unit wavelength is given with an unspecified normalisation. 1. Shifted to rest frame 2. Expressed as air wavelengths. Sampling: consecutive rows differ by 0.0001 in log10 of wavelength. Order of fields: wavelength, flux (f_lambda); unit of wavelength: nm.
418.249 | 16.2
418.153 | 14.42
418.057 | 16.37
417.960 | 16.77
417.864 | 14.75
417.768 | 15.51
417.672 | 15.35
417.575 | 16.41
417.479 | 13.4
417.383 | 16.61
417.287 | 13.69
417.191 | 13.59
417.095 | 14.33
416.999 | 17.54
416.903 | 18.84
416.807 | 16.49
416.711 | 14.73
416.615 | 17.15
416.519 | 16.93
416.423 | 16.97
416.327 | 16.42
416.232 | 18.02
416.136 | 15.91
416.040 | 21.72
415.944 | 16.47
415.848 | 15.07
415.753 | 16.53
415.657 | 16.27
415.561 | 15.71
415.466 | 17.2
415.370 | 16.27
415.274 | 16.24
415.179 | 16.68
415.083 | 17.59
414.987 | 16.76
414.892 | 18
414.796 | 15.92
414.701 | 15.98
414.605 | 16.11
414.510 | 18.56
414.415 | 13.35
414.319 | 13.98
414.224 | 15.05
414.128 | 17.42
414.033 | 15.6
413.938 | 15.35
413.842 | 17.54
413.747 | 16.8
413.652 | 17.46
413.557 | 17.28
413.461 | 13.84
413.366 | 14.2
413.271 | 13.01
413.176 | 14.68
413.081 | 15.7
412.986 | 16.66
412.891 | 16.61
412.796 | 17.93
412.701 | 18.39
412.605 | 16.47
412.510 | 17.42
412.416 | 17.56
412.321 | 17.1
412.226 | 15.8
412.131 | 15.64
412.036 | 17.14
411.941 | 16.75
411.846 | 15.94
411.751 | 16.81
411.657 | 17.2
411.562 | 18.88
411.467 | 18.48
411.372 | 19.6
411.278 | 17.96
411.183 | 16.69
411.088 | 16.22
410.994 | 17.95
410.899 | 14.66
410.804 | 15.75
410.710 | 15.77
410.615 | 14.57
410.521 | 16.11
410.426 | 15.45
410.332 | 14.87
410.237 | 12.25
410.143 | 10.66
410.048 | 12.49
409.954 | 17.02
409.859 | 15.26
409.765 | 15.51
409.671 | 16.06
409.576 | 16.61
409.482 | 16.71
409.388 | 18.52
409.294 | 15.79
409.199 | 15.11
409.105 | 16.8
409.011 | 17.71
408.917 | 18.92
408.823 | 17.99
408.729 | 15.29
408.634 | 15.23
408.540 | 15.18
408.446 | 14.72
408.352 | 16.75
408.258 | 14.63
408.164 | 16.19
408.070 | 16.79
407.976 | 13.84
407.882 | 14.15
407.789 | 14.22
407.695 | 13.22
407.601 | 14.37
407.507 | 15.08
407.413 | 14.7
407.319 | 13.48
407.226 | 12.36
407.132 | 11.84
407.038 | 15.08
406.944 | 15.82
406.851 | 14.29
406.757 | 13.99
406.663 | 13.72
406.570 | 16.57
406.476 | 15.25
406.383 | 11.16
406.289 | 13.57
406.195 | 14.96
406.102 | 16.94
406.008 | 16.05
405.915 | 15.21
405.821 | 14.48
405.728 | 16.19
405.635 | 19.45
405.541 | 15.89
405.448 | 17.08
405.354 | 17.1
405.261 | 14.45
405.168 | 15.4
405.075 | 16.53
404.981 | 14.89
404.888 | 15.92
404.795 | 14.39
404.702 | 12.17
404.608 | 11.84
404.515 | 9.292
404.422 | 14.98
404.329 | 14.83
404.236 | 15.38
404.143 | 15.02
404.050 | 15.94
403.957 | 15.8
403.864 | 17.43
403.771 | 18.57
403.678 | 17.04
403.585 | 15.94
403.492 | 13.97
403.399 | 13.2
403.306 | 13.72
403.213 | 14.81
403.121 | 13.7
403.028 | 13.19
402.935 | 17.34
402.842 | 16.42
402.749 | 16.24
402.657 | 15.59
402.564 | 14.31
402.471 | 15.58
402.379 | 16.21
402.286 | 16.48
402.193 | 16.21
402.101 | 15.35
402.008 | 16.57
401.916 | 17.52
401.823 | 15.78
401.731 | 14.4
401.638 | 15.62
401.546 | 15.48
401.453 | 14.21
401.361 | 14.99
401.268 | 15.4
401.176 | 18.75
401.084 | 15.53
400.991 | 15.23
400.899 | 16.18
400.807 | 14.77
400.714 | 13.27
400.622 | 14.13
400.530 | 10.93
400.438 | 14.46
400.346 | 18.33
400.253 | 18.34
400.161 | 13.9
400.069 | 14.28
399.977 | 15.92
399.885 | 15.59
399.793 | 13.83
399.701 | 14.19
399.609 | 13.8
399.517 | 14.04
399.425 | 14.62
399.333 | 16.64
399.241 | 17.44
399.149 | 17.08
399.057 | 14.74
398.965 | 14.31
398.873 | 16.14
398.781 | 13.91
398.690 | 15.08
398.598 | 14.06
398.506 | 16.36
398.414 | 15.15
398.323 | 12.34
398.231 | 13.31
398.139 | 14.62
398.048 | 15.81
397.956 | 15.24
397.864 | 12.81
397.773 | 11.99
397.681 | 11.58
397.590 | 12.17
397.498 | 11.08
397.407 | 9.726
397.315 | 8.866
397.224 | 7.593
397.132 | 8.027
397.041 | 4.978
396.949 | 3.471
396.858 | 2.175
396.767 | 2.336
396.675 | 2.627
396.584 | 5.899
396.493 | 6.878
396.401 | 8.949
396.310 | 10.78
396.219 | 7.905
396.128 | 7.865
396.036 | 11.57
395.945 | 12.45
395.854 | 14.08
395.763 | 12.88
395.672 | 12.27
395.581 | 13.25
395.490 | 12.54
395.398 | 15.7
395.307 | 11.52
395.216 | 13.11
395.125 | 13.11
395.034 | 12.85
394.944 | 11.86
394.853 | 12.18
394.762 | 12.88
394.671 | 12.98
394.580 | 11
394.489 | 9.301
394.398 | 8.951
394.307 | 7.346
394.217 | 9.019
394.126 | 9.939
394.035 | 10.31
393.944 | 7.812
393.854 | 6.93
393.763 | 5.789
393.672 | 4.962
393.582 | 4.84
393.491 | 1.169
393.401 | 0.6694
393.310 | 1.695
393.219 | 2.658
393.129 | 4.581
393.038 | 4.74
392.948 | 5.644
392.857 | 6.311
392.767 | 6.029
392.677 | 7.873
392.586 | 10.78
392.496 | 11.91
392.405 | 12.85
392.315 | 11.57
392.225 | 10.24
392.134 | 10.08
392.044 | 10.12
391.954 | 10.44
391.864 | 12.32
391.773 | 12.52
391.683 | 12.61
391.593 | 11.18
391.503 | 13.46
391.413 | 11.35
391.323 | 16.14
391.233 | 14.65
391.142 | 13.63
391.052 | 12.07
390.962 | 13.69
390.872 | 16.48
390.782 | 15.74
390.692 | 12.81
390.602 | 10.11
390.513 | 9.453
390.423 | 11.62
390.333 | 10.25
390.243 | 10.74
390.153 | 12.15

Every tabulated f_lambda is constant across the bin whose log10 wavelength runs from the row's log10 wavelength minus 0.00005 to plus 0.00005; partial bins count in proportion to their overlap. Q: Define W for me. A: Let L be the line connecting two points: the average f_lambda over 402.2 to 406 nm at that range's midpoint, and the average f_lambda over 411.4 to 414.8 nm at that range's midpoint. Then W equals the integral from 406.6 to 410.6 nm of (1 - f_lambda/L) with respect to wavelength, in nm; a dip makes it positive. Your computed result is 0.18 nm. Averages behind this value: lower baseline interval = 15.3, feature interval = 15.1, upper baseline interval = 16.4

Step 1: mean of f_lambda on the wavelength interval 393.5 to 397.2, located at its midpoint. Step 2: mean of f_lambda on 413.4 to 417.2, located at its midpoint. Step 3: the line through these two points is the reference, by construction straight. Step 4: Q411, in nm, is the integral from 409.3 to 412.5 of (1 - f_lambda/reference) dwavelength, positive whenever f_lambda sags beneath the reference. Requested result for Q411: -0.28 nm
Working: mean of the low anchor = 9.24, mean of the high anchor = 16.5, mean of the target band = 16.2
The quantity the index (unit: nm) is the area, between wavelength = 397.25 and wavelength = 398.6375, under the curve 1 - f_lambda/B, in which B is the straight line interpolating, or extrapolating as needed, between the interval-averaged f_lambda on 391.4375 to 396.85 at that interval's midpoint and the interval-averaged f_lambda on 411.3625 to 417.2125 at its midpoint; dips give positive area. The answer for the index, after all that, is -0.30 nm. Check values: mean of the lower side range 9.22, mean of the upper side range 16.5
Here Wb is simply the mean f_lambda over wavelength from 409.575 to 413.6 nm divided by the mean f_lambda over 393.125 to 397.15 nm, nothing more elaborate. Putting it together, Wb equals 1.87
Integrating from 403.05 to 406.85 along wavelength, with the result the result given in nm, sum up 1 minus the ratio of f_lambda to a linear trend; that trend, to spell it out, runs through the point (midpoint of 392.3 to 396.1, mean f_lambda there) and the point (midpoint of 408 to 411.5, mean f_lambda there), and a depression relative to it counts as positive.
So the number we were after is -0.32 nm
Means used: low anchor 9.26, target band 15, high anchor 16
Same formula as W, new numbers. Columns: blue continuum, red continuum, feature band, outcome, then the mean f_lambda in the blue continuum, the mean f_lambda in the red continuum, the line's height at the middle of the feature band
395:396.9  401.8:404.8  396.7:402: -0.428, 10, 15.2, 12.4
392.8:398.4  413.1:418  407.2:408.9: -0.187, 9.18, 16.1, 13.5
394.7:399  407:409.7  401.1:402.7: -0.335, 11.2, 15.4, 13.1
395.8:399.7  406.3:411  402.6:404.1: -0.248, 11.5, 15.1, 13.3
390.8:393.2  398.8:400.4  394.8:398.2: 0.792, 10.9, 15.4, 13.6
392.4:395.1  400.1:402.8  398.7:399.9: -0.157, 7.83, 15.5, 13.4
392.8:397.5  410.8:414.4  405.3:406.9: -0.231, 8.4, 16.5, 13.5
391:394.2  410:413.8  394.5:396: -0.433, 8.86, 16.1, 9.85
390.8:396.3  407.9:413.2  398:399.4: -0.366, 10.1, 16.2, 12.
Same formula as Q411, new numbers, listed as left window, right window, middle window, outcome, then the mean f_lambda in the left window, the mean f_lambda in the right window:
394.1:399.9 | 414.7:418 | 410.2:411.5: -0.10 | 11.7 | 16.3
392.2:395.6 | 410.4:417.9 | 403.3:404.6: -0.26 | 8.83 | 16.4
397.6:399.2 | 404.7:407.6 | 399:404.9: -0.22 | 14.3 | 15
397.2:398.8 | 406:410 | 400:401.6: -0.19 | 12.9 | 15.3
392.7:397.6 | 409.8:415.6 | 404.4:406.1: -0.29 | 8.42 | 16.2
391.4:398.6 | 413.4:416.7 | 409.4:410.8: -0.02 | 9.71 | 16.5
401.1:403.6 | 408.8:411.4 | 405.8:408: 0.20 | 15.4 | 16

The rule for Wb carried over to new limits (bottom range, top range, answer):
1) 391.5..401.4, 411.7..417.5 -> 1.45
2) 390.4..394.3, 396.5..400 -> 1.27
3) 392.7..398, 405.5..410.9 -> 1.74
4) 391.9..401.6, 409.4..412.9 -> 1.45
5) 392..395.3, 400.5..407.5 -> 1.78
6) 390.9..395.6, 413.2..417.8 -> 1.64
